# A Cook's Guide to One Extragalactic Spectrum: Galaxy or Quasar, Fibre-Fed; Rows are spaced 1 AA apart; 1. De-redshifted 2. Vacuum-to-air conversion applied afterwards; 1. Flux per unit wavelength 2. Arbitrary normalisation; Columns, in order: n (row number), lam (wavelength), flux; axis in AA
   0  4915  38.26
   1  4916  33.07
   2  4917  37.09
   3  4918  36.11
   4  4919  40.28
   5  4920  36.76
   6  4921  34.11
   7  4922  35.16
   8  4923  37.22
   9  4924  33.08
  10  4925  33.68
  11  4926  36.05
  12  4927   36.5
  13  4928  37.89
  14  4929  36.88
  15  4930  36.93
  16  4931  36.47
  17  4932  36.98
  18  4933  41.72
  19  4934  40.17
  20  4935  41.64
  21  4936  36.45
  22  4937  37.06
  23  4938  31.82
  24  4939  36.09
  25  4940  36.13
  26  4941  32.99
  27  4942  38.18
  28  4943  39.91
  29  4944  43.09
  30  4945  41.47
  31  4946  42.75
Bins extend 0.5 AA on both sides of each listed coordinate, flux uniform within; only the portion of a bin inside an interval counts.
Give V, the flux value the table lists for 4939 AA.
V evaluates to 36.09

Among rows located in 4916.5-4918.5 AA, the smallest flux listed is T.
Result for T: 36.11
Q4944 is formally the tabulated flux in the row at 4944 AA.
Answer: 43.09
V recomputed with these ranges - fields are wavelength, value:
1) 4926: 36.05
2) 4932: 36.98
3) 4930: 36.93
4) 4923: 37.22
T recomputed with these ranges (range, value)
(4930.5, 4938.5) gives 31.82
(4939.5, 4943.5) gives 32.99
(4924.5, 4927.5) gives 33.68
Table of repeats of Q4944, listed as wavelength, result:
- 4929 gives 36.88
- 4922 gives 35.16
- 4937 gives 37.06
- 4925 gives 33.68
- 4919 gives 40.28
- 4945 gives 41.47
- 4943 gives 39.91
